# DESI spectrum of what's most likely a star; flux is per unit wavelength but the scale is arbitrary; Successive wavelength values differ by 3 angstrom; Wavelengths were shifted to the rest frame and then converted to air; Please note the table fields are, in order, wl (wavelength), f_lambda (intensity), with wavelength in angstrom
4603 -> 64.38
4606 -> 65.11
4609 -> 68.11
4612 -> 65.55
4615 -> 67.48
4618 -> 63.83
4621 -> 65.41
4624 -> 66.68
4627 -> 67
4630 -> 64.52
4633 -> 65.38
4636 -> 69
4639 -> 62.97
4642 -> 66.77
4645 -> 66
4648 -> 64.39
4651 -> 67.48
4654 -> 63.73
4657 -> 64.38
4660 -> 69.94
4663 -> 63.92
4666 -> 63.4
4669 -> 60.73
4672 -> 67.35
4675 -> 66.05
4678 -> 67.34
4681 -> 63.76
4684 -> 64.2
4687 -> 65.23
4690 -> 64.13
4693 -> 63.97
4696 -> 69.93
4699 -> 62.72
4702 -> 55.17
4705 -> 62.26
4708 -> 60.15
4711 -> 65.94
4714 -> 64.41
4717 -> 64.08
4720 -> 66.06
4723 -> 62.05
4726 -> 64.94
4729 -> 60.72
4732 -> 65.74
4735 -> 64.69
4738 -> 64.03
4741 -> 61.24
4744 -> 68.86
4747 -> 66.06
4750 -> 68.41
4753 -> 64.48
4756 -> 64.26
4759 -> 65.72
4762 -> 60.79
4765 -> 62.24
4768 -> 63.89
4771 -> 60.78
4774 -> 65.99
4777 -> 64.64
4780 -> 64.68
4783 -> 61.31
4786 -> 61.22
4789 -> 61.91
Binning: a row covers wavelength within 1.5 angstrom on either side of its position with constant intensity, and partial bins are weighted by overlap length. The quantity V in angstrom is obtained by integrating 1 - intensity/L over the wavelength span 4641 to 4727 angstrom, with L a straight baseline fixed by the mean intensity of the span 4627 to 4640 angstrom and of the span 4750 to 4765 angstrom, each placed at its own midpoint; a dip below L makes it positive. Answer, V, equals 0.79 angstrom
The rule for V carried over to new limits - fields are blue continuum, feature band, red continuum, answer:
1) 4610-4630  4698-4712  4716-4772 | 0.80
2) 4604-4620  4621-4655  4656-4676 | -0.15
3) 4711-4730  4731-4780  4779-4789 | -1.15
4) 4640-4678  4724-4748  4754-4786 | -0.18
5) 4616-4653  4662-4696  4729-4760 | 0.37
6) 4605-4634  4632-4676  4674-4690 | 0.06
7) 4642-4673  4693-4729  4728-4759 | 0.94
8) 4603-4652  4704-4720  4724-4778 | 0.28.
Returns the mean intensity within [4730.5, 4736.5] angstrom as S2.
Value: 65.2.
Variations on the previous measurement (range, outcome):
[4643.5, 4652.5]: 66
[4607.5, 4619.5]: 66.2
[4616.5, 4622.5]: 64.6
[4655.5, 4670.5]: 64.5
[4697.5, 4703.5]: 58.9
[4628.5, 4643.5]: 65.7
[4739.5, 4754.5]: 65.8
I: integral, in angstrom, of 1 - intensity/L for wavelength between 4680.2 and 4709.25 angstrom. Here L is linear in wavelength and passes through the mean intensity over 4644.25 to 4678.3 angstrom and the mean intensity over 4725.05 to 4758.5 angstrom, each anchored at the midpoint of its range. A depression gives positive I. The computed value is 0.9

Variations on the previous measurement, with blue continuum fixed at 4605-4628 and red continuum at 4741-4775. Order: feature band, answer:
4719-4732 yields 0.3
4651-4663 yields 0.0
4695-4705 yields 0.5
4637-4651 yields 0.1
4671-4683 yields -0.1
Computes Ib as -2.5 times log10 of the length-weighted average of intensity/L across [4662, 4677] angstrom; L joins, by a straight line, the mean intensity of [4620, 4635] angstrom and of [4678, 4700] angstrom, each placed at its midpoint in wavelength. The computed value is 0.02 mag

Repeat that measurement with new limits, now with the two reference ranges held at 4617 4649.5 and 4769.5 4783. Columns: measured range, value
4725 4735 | 0.01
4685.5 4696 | -0.01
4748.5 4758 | -0.03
